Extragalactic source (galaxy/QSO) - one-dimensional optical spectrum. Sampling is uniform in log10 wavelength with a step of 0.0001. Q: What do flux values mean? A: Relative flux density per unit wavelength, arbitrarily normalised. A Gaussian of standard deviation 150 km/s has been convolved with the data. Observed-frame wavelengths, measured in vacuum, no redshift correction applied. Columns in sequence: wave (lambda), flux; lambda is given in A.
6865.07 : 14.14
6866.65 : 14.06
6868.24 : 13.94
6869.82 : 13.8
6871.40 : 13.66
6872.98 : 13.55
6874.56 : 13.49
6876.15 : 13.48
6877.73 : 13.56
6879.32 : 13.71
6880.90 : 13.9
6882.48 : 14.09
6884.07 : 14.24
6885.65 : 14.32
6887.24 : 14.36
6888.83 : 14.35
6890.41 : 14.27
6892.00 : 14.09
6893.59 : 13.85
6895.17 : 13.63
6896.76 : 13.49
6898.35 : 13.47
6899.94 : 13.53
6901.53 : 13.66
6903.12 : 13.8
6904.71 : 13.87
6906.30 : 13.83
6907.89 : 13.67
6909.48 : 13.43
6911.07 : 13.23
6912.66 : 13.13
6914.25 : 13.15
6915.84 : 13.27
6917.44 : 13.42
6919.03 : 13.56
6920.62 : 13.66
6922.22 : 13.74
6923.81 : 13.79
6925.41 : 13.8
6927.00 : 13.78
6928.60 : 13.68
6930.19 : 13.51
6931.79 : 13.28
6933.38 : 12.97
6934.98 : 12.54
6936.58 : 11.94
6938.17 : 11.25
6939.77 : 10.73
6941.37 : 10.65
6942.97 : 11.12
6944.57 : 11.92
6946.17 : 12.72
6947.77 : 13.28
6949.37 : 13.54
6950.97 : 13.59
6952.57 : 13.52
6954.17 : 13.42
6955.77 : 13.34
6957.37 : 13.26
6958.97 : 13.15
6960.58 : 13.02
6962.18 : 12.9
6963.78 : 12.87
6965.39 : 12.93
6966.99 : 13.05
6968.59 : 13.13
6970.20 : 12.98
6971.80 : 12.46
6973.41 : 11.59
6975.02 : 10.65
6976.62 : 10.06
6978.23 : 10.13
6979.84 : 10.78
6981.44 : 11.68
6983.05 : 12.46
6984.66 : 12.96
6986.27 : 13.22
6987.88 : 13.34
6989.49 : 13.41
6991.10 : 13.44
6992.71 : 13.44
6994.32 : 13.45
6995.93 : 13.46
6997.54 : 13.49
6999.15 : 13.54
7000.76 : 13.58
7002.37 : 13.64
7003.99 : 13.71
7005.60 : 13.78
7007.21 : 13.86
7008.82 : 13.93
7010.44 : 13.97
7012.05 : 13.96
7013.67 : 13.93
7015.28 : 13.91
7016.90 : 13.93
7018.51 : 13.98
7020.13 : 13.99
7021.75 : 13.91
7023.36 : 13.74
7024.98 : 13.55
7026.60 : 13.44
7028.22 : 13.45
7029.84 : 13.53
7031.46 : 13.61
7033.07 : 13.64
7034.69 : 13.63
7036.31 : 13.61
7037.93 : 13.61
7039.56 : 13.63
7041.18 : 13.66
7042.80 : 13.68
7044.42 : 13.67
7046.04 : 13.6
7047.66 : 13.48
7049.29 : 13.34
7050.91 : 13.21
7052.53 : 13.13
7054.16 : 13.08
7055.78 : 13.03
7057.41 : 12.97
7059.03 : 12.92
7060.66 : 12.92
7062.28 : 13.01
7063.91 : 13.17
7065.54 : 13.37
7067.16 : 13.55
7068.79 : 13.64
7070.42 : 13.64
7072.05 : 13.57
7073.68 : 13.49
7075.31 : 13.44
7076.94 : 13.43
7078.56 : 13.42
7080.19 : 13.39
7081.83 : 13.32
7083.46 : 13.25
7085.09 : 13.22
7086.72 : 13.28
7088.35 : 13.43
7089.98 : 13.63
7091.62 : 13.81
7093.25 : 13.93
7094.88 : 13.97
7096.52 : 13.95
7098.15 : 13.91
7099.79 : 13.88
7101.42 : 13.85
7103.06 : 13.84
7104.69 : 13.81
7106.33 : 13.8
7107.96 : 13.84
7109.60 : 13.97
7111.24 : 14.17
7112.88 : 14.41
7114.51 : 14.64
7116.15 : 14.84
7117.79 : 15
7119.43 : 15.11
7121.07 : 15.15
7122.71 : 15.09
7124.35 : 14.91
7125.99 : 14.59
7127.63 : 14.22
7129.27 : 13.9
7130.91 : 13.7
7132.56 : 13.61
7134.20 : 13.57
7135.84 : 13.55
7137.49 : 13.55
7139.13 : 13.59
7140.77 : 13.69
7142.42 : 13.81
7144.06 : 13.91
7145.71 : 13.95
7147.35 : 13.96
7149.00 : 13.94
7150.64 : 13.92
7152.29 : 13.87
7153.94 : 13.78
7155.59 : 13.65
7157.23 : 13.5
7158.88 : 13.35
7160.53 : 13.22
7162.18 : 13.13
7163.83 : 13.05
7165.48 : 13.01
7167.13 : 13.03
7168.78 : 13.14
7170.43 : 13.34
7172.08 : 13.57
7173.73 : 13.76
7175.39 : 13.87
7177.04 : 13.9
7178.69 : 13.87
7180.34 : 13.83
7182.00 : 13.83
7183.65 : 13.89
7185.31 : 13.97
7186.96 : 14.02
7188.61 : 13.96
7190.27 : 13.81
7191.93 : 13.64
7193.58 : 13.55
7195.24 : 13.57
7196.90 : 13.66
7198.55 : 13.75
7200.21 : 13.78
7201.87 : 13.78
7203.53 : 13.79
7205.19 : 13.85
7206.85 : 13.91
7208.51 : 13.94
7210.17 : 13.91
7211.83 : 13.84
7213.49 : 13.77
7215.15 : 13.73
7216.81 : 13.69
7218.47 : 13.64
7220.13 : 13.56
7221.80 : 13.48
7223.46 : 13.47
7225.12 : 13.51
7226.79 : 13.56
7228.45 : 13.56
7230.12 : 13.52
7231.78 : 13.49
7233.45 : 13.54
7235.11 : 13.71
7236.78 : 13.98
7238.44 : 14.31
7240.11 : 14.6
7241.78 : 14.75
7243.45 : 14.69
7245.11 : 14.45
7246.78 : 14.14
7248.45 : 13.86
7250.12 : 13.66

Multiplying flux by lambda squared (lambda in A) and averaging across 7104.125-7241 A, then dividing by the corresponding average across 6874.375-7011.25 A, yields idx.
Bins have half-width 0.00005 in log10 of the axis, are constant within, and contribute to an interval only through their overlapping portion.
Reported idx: 1.12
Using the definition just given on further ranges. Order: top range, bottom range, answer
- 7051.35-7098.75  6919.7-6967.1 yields 1.08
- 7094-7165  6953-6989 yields 1.17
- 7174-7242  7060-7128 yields 1.03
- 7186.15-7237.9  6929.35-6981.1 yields 1.19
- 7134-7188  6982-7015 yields 1.06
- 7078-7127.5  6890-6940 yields 1.11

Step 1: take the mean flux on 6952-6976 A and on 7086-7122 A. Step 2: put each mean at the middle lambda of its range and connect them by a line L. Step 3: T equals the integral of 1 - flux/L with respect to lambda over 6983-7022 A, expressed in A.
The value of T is -1.4 A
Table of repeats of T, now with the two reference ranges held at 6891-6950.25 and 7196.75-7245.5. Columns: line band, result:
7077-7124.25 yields -1.55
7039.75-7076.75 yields 0.30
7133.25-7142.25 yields 0.03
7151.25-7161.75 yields 0.10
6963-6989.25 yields 2.17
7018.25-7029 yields -0.27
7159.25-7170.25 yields 0.47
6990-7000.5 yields -0.13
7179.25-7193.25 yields -0.10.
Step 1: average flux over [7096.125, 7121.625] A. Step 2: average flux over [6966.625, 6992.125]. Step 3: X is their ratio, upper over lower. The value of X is 1.17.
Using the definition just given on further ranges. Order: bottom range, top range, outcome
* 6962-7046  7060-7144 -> 1.05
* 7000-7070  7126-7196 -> 1.01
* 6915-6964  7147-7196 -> 1.05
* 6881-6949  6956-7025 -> 0.98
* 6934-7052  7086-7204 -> 1.06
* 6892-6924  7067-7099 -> 1.00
